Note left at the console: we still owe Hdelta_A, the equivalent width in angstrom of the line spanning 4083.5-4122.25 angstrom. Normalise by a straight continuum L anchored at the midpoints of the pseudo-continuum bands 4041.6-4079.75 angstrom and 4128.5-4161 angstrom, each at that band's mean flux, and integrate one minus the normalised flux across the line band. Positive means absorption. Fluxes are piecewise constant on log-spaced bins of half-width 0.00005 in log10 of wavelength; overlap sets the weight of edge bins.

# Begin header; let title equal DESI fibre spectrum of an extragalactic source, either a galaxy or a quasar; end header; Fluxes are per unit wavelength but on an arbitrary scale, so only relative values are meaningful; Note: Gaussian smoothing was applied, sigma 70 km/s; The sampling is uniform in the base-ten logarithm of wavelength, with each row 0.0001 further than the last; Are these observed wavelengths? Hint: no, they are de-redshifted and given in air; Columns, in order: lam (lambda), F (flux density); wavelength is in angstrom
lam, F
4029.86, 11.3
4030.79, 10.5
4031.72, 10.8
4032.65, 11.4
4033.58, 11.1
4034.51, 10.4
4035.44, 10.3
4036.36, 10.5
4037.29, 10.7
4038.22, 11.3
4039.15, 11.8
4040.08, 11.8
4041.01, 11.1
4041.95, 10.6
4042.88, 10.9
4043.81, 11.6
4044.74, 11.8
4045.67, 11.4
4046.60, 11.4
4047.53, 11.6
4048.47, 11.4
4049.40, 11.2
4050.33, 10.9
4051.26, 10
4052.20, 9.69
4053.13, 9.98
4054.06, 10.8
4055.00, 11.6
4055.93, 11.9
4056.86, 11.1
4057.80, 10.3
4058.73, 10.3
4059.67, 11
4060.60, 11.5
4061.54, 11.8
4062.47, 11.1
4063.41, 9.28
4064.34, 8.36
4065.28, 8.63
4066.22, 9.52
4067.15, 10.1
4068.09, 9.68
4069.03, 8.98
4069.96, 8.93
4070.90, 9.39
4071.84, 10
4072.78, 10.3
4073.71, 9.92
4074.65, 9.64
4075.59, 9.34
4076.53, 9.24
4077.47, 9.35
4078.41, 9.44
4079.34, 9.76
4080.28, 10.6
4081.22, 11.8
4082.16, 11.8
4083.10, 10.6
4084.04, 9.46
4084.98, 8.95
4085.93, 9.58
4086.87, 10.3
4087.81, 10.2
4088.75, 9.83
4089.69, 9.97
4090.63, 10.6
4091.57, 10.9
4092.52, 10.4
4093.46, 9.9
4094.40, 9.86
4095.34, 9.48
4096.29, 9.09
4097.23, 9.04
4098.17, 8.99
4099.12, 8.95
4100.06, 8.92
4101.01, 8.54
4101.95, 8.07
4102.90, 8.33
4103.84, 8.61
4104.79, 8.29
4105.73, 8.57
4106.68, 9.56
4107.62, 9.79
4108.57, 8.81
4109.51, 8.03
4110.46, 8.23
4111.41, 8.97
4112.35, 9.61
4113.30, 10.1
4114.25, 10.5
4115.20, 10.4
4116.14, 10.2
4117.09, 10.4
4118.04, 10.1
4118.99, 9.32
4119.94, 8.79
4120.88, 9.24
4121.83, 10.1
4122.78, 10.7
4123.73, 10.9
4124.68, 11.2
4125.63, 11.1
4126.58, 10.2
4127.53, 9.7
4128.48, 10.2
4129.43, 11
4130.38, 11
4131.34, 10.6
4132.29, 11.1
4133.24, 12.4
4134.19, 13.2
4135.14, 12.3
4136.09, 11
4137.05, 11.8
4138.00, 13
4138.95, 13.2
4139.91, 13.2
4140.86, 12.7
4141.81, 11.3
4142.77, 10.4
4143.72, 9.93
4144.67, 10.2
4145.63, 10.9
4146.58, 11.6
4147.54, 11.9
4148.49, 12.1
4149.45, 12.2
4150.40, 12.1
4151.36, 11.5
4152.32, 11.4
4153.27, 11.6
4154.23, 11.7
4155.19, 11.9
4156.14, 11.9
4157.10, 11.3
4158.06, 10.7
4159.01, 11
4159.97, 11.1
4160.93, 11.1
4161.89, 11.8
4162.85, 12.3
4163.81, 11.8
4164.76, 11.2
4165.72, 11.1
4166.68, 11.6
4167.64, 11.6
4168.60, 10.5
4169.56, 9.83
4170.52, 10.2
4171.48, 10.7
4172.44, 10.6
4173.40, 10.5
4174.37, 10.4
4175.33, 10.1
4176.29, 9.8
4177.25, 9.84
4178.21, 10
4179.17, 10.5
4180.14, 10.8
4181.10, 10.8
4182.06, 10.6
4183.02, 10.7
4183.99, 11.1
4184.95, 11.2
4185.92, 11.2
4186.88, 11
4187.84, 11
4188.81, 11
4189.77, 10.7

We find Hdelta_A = 5.4 angstrom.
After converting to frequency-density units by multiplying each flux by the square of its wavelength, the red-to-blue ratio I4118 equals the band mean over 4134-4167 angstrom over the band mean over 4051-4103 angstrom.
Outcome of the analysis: 1.22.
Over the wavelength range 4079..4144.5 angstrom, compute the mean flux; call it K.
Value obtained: 10.2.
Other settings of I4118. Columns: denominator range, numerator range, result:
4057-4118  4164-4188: 1.15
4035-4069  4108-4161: 1.06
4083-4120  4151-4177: 1.21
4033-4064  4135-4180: 1.08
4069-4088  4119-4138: 1.13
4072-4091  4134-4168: 1.20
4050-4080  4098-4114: 0.90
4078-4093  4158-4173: 1.12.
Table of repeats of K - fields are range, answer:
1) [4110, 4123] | 9.75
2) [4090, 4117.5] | 9.35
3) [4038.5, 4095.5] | 10.4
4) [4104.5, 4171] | 10.9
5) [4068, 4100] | 9.82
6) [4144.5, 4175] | 11.3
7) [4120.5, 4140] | 11.3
